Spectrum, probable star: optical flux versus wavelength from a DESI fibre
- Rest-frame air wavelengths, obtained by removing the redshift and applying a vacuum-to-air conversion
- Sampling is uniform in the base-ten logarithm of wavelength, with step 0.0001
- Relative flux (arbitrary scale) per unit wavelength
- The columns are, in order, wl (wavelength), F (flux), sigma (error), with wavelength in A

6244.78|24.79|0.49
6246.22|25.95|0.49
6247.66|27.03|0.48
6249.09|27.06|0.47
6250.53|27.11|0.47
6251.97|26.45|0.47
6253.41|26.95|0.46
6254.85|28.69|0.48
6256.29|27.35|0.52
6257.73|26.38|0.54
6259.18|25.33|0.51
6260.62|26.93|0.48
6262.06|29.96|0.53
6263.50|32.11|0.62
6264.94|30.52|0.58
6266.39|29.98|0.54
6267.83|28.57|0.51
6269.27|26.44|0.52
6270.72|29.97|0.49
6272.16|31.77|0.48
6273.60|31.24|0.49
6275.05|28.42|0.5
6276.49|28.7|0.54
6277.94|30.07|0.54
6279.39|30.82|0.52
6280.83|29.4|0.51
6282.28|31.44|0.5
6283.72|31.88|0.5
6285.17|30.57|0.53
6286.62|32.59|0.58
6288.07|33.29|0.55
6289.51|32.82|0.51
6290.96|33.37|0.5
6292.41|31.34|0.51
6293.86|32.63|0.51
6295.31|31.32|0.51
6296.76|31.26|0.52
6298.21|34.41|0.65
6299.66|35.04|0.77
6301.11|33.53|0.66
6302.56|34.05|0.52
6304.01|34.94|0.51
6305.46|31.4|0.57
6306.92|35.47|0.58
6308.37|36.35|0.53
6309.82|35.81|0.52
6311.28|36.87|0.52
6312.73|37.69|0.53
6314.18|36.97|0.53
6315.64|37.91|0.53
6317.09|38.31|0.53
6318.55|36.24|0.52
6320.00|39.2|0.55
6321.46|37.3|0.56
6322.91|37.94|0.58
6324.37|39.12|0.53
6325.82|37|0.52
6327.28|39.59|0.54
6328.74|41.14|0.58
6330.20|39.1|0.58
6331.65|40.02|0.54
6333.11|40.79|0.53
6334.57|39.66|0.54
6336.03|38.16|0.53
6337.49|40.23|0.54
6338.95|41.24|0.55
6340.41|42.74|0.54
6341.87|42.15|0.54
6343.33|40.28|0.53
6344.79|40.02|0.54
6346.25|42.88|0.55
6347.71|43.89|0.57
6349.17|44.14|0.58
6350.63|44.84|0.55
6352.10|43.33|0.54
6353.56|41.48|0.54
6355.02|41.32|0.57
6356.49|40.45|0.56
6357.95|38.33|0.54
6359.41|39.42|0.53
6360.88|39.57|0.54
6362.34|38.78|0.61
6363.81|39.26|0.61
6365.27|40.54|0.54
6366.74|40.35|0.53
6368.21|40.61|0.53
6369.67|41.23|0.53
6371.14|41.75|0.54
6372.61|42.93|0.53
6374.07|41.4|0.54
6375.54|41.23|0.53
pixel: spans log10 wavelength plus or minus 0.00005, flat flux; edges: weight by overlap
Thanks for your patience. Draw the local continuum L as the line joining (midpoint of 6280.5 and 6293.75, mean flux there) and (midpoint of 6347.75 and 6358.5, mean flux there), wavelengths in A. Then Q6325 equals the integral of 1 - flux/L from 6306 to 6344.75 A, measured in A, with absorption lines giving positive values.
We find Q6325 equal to -0.9 A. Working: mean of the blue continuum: 32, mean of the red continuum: 42.2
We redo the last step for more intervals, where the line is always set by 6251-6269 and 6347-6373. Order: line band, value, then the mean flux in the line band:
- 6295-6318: -0.6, 35.2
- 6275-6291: 0.0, 31.1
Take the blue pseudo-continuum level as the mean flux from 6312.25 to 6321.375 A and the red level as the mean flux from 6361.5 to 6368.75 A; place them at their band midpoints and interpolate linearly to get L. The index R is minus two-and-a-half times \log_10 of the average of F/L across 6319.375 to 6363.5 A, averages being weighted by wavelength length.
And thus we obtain -0.05 mag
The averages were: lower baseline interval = 37.7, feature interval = 40.5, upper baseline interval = 39.9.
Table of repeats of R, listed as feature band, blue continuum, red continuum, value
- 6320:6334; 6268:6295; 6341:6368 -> -0.052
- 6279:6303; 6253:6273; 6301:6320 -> 0.022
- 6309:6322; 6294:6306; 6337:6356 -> -0.033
